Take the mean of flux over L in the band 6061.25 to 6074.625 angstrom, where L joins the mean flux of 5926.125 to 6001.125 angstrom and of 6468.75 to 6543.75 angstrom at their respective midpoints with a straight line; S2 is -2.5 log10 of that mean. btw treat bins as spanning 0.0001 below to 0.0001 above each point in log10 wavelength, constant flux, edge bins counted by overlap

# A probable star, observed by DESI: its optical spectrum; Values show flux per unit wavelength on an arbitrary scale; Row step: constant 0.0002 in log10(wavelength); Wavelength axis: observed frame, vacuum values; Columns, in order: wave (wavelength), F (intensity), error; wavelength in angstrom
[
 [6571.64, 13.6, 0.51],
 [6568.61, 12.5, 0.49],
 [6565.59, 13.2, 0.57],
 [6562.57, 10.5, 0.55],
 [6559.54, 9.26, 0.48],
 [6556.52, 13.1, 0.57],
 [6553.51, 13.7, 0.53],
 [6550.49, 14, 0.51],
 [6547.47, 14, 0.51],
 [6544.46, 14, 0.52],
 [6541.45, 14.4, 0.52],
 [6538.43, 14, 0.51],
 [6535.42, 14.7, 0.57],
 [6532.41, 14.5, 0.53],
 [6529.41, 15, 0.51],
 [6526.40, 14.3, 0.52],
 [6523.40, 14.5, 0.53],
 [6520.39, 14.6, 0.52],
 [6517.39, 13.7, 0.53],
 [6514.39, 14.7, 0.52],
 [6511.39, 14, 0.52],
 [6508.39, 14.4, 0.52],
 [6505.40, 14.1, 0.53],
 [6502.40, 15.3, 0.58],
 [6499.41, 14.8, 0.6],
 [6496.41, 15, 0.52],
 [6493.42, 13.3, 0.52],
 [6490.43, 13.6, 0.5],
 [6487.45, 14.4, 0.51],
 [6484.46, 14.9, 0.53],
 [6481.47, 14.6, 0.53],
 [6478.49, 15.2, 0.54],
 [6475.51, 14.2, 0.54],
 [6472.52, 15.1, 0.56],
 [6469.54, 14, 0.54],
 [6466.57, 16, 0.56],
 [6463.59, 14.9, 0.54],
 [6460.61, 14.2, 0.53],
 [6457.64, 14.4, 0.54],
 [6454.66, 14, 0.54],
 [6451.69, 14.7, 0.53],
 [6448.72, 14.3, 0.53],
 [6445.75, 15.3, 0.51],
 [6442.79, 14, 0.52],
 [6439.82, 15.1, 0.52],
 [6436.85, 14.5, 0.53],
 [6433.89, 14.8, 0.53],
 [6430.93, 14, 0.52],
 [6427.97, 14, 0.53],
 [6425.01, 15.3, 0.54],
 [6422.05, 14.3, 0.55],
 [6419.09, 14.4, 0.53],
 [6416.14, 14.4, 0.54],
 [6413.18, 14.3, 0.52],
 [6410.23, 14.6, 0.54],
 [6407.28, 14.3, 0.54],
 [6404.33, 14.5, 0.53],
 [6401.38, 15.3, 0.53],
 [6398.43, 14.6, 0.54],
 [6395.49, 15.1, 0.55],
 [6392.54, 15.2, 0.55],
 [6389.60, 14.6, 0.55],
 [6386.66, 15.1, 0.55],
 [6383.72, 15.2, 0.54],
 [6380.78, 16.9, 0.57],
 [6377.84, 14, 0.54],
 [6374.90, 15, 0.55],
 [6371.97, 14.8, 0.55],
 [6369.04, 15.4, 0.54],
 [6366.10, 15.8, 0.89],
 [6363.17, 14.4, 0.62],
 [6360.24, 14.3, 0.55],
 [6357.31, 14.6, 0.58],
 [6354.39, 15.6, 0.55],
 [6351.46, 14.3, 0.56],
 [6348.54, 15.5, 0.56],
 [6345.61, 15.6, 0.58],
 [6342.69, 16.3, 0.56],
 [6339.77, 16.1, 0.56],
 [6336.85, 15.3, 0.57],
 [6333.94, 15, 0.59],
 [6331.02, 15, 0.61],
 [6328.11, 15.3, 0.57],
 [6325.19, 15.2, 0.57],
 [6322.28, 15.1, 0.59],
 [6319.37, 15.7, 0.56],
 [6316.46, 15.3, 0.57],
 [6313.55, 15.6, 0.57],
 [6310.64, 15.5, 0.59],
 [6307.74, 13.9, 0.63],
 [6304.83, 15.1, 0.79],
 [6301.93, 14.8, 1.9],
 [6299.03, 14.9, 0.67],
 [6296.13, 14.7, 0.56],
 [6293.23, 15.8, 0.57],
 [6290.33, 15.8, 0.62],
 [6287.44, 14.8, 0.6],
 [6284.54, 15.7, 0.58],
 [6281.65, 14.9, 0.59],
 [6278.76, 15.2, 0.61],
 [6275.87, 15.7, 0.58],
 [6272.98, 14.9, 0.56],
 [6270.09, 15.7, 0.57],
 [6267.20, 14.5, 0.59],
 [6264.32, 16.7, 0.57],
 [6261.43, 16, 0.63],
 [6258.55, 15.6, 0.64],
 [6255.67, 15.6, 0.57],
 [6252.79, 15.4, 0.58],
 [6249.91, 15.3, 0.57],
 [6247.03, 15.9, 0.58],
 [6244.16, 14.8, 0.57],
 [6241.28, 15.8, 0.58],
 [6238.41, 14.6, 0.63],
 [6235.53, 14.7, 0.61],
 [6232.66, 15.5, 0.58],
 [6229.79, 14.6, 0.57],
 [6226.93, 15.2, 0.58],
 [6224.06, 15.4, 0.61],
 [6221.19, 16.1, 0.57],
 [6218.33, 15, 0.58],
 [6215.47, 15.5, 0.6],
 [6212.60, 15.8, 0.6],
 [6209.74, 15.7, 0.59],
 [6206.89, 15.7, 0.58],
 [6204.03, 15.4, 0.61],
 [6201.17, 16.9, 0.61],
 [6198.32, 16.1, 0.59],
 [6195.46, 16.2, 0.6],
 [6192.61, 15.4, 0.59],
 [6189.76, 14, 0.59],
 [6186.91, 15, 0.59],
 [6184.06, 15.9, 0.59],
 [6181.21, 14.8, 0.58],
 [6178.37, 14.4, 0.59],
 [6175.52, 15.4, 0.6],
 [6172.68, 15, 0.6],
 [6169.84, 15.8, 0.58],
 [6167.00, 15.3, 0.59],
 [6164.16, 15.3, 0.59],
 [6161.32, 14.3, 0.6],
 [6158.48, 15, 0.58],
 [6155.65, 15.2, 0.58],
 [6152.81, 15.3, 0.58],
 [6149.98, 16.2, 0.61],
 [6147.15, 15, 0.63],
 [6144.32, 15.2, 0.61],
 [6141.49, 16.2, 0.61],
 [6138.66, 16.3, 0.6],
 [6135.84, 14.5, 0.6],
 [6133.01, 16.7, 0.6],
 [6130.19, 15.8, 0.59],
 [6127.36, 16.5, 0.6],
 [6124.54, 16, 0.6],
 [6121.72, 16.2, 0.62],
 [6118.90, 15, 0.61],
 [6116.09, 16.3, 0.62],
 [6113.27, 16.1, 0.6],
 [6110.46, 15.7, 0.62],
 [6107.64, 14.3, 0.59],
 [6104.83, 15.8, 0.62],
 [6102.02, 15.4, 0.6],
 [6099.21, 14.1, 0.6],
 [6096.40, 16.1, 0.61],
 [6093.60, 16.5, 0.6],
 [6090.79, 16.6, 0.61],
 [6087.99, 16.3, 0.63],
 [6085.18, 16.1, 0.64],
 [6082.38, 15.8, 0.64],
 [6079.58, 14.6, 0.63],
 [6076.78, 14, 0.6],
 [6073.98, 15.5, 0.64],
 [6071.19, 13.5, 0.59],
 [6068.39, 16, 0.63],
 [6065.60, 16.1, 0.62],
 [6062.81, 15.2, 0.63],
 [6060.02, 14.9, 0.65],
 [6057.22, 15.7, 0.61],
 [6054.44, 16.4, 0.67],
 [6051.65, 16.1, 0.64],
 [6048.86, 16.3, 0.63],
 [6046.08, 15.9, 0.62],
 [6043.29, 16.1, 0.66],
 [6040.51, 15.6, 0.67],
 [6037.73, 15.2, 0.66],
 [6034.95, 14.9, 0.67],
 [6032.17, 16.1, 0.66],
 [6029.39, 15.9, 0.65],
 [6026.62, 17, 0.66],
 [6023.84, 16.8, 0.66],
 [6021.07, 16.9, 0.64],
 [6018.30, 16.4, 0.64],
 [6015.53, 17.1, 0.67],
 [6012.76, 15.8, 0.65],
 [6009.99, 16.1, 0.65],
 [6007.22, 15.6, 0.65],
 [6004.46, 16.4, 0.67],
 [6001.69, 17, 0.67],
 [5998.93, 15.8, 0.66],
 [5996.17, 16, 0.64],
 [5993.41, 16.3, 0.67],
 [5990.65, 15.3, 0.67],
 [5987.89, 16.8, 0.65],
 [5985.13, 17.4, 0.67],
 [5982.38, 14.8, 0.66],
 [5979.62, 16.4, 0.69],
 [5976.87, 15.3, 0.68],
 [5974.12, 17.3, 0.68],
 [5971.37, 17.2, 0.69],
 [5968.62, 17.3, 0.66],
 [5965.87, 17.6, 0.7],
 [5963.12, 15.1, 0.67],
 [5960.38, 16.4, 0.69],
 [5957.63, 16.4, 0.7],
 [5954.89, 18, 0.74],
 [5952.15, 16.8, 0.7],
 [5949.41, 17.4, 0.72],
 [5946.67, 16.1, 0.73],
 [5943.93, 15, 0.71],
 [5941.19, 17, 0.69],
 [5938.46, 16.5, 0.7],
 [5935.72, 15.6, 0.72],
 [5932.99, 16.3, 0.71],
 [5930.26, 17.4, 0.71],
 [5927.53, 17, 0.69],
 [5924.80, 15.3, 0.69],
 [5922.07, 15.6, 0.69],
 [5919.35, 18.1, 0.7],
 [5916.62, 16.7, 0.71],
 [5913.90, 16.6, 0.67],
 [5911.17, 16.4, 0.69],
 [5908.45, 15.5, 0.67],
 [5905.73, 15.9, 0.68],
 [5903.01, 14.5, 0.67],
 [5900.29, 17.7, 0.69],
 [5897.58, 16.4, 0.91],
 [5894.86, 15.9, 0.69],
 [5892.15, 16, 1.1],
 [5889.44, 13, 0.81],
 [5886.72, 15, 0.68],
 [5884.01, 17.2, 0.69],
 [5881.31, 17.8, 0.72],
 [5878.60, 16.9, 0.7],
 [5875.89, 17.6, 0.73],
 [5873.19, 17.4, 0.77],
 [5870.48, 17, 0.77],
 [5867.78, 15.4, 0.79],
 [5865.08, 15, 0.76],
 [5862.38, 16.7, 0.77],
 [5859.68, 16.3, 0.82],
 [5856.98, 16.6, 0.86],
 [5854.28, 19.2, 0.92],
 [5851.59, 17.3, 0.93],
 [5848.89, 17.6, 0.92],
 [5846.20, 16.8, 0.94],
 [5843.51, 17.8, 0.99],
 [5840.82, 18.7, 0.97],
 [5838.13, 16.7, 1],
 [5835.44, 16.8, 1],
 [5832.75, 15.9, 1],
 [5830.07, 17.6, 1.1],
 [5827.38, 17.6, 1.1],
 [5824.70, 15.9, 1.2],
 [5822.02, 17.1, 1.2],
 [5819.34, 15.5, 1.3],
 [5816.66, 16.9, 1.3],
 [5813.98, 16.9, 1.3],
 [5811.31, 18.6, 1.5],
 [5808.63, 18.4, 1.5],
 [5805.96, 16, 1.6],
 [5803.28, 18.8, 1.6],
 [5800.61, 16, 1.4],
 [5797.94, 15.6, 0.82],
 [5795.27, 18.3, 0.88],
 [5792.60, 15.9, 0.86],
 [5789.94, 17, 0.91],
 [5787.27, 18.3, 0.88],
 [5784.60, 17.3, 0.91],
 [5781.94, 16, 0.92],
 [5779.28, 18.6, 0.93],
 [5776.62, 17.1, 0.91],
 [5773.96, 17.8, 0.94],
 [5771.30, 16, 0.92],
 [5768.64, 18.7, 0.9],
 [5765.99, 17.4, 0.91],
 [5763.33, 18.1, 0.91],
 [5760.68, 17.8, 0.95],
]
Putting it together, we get 0.06 mag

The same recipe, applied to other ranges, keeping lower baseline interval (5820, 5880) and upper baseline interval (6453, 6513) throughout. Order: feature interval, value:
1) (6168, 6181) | 0.04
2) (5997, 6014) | 0.02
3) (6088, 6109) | 0.03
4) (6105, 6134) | 0.01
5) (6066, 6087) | 0.07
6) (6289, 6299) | -0.01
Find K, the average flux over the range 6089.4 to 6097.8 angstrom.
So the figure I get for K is 16.4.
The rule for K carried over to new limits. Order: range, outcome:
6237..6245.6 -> 15.1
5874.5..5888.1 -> 16.9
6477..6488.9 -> 14.8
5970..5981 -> 16.6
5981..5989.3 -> 16.3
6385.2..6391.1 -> 14.9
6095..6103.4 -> 15.2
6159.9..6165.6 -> 14.8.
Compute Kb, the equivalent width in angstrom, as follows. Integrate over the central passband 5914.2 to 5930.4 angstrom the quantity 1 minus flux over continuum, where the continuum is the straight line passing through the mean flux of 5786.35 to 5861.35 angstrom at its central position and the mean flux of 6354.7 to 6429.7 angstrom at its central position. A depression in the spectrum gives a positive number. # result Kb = 0.1 angstrom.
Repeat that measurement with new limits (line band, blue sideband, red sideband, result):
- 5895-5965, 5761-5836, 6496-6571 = 0.7 angstrom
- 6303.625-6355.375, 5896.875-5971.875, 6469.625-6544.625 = -0.7 angstrom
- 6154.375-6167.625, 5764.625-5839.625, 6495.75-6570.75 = 0.4 angstrom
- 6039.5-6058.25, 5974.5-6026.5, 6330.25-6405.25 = 0.1 angstrom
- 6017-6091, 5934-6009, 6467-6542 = 1.6 angstrom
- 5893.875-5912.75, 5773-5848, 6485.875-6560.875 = 0.8 angstrom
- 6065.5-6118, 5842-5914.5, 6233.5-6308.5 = 1.1 angstrom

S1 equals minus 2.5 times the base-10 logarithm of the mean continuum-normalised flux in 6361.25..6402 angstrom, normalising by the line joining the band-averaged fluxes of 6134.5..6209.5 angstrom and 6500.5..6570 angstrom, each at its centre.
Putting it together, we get -0.05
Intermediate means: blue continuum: 15.4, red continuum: 13.8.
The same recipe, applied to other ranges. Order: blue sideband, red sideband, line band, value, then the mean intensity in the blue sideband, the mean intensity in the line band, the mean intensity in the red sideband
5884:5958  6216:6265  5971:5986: -0.02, 16.2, 16.3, 15.4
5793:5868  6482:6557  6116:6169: 0.01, 17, 15.6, 14.3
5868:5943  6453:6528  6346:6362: 0.00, 16.4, 14.9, 14.5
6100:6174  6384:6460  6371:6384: -0.03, 15.5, 15.2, 14.6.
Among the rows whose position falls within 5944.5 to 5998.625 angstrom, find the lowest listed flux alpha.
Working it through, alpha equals 14.8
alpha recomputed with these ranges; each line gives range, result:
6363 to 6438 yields 14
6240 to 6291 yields 14.5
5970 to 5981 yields 15.3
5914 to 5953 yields 15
